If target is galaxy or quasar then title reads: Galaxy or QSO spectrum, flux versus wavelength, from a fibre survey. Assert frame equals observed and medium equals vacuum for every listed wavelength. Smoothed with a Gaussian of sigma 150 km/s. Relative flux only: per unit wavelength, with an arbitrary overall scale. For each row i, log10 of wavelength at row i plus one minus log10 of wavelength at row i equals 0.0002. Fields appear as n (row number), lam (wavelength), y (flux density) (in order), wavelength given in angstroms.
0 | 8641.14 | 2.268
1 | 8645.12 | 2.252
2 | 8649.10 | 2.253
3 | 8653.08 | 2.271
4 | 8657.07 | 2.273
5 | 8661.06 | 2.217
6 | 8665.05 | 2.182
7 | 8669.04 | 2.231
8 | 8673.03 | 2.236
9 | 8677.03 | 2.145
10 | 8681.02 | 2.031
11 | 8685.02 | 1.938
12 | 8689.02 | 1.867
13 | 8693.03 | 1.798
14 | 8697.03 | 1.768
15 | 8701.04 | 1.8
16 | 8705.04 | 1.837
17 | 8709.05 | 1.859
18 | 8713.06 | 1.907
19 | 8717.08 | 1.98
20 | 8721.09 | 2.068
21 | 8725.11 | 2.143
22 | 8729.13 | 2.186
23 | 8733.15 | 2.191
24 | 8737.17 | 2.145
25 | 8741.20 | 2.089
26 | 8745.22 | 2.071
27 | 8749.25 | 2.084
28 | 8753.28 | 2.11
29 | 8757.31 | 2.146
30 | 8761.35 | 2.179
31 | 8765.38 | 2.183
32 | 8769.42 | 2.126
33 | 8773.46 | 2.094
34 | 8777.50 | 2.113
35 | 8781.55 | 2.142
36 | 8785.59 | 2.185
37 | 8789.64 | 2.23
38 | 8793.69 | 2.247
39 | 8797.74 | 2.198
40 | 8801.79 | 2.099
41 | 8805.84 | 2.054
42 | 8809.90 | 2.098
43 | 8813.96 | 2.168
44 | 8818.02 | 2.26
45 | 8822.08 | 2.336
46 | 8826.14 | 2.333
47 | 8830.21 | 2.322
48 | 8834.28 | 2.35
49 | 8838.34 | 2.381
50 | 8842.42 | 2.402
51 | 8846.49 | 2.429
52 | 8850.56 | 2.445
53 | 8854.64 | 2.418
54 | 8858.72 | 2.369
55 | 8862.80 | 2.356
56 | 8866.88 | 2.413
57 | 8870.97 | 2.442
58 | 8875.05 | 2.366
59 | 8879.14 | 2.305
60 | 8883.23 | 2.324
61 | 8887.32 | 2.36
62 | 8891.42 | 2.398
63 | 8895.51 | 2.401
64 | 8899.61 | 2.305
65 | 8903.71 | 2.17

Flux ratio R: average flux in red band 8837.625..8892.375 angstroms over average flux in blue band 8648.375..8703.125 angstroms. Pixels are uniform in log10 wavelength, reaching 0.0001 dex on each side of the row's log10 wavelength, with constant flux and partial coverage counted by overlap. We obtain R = 1.2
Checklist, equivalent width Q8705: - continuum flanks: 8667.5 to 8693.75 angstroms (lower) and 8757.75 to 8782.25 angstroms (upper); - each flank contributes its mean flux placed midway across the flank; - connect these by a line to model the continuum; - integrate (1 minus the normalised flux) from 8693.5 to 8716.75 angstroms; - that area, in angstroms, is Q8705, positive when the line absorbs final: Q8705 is 2.55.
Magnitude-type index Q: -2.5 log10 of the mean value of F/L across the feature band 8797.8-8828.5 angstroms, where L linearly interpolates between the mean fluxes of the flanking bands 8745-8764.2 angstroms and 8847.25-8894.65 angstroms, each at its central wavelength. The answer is 0.030 mag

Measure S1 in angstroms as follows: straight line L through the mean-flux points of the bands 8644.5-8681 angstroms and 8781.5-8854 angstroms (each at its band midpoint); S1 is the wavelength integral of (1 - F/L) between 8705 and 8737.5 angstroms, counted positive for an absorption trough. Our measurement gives 2.8 angstroms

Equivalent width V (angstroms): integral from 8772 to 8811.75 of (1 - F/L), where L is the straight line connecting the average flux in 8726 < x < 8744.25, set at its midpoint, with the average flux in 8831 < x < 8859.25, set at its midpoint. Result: 2.3 angstroms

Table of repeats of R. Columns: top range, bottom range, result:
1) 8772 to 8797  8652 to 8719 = 1.08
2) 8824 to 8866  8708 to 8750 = 1.15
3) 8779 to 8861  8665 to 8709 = 1.15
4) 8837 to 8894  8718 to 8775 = 1.12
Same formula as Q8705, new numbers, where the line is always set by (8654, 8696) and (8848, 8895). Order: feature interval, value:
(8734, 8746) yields 0.4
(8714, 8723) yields 0.6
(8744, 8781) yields 1.6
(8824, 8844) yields -0.3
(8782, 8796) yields 0.3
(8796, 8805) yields 0.6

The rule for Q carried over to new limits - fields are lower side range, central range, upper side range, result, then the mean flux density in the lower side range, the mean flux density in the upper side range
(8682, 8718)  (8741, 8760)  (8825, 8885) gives -0.039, 1.86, 2.38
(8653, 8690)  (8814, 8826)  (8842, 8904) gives 0.014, 2.14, 2.37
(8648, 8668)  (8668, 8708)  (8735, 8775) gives 0.129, 2.24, 2.12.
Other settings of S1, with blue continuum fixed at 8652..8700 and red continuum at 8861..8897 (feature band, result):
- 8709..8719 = 0.9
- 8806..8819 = 0.7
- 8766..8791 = 0.8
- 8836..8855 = -0.7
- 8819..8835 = -0.2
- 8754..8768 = 0.2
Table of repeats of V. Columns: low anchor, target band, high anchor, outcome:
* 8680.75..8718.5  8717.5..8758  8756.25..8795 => -2.03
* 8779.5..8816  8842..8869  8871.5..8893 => -1.32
